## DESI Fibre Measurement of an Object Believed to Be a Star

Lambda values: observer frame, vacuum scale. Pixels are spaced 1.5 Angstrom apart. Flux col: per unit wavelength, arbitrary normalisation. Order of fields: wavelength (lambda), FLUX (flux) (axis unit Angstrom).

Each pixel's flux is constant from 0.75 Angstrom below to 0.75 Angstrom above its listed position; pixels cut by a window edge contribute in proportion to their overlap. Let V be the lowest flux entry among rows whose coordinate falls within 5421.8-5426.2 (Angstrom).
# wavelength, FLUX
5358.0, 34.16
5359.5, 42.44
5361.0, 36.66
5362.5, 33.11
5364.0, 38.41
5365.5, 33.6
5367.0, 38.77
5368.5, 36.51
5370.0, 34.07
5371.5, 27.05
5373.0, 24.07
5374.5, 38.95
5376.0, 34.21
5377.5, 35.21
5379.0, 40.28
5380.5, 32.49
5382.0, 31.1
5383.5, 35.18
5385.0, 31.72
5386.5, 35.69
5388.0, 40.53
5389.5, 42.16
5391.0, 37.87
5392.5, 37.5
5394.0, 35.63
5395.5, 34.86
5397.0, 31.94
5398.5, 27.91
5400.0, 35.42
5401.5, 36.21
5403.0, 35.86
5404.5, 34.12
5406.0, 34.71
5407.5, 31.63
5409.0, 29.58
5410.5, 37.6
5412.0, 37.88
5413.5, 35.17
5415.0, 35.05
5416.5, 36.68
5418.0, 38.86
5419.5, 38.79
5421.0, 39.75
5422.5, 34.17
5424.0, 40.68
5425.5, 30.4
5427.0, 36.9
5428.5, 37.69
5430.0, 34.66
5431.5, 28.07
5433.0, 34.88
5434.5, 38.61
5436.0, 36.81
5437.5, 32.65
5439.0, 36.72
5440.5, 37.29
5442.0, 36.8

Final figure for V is 30.4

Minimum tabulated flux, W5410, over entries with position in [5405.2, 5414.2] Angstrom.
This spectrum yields 29.58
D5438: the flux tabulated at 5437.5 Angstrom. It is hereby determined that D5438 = 32.65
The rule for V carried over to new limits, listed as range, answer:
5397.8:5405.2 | 27.91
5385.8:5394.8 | 35.63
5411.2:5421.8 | 35.05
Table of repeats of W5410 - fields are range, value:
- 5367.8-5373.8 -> 24.07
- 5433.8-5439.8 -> 32.65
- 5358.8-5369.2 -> 33.11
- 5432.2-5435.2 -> 34.88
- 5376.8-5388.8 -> 31.1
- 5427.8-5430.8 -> 34.66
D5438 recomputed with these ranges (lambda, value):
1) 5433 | 34.88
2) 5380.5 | 32.49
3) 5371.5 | 27.05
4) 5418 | 38.86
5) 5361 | 36.66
